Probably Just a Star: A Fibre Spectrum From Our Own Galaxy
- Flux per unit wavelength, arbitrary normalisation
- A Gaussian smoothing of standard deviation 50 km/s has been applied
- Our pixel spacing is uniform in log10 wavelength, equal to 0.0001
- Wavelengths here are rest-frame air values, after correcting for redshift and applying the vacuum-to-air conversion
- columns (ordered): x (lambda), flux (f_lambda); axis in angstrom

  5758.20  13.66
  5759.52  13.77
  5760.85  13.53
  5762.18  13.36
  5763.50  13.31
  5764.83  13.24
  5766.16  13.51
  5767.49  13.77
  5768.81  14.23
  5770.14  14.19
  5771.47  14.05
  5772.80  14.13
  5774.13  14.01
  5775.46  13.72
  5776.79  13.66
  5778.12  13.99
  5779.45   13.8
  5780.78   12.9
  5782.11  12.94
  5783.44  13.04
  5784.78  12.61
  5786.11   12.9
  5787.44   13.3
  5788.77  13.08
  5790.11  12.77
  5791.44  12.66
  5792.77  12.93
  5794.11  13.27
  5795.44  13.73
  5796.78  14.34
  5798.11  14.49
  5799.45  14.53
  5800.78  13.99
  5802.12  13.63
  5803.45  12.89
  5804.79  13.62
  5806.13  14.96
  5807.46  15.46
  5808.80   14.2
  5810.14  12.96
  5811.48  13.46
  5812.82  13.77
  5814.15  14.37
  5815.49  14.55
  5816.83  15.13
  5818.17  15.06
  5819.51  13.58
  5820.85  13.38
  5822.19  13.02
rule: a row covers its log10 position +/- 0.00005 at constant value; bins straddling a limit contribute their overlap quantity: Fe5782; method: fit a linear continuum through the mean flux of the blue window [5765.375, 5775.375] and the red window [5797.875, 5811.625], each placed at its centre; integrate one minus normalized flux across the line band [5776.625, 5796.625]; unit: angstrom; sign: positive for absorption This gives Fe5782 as 1.1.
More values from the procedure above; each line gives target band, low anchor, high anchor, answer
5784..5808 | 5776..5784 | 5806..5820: 0.4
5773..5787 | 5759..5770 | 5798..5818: 0.4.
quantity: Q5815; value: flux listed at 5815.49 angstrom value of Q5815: 14.55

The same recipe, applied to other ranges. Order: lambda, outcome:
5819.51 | 13.58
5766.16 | 13.51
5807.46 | 15.46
